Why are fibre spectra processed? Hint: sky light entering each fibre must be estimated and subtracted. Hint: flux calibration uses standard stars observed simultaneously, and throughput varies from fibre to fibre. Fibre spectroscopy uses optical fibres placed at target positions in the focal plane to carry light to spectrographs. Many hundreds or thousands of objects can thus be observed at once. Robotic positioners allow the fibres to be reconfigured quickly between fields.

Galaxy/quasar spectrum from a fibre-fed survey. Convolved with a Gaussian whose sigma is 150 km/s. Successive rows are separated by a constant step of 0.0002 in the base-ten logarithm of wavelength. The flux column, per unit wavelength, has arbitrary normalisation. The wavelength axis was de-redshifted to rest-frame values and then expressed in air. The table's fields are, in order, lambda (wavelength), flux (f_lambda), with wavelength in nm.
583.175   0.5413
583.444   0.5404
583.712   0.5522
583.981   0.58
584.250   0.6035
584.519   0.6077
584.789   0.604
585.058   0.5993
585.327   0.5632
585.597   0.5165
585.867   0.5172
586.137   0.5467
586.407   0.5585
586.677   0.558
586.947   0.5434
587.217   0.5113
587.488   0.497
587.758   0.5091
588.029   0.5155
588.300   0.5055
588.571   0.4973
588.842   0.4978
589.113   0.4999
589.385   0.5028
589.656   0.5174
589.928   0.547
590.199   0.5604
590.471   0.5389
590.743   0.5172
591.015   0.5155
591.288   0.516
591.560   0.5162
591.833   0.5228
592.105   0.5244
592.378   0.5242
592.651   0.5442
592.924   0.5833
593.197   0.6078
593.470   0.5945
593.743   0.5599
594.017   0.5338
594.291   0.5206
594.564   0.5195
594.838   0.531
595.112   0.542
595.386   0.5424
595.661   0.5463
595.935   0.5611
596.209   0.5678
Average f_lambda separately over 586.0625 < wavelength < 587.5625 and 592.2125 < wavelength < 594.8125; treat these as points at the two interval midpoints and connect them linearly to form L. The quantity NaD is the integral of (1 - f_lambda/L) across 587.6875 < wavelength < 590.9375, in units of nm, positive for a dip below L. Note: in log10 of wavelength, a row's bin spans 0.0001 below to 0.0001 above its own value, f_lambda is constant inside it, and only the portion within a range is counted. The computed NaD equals 0.152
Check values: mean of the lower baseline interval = 0.537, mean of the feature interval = 0.518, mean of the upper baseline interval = 0.553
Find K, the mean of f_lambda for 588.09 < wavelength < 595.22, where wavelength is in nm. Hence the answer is 0.532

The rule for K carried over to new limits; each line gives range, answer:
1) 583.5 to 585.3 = 0.588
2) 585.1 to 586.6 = 0.545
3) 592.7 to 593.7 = 0.588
